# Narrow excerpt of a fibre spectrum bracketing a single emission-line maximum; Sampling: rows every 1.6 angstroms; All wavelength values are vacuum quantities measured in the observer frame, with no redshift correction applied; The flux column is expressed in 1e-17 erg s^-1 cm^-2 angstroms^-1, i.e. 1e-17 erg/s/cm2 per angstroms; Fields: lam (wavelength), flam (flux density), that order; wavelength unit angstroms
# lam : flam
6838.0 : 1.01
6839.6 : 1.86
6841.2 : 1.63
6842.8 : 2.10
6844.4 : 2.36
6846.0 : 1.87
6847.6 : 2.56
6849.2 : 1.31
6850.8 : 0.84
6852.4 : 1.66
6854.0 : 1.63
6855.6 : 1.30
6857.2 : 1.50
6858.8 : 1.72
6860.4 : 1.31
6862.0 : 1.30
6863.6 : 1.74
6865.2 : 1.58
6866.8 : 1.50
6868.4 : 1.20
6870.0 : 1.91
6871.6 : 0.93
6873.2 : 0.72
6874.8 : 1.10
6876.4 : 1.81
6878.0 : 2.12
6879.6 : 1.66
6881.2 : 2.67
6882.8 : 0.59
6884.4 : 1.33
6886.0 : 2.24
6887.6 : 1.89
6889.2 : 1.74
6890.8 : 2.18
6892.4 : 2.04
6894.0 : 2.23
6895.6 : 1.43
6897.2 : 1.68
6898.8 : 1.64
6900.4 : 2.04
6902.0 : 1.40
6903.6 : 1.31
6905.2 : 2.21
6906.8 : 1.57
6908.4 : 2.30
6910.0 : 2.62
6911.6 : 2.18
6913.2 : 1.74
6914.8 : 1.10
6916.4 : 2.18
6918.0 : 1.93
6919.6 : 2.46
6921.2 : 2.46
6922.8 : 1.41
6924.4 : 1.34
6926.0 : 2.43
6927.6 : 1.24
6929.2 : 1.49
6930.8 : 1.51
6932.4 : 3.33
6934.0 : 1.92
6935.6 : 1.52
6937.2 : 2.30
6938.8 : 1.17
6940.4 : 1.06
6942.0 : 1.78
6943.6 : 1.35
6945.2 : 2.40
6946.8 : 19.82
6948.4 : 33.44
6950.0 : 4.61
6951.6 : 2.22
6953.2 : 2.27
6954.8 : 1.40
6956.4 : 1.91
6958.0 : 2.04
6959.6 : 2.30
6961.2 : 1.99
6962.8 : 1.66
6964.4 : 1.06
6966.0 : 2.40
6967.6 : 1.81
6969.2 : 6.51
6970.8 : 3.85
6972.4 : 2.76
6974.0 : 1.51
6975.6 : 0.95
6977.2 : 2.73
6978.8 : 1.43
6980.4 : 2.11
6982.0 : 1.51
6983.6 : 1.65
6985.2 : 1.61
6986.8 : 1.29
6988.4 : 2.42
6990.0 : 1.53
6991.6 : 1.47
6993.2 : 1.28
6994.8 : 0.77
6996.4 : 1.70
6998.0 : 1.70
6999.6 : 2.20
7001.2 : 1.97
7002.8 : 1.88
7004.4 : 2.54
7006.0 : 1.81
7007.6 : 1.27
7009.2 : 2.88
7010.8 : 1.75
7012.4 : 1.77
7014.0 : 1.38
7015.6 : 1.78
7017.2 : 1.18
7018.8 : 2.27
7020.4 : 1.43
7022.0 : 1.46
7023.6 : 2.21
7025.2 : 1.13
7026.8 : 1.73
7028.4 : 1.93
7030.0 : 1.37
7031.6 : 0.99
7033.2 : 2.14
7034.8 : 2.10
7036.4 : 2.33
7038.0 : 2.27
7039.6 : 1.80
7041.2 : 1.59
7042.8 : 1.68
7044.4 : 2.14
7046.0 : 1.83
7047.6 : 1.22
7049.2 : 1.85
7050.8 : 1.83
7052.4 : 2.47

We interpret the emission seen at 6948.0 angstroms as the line H-alpha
